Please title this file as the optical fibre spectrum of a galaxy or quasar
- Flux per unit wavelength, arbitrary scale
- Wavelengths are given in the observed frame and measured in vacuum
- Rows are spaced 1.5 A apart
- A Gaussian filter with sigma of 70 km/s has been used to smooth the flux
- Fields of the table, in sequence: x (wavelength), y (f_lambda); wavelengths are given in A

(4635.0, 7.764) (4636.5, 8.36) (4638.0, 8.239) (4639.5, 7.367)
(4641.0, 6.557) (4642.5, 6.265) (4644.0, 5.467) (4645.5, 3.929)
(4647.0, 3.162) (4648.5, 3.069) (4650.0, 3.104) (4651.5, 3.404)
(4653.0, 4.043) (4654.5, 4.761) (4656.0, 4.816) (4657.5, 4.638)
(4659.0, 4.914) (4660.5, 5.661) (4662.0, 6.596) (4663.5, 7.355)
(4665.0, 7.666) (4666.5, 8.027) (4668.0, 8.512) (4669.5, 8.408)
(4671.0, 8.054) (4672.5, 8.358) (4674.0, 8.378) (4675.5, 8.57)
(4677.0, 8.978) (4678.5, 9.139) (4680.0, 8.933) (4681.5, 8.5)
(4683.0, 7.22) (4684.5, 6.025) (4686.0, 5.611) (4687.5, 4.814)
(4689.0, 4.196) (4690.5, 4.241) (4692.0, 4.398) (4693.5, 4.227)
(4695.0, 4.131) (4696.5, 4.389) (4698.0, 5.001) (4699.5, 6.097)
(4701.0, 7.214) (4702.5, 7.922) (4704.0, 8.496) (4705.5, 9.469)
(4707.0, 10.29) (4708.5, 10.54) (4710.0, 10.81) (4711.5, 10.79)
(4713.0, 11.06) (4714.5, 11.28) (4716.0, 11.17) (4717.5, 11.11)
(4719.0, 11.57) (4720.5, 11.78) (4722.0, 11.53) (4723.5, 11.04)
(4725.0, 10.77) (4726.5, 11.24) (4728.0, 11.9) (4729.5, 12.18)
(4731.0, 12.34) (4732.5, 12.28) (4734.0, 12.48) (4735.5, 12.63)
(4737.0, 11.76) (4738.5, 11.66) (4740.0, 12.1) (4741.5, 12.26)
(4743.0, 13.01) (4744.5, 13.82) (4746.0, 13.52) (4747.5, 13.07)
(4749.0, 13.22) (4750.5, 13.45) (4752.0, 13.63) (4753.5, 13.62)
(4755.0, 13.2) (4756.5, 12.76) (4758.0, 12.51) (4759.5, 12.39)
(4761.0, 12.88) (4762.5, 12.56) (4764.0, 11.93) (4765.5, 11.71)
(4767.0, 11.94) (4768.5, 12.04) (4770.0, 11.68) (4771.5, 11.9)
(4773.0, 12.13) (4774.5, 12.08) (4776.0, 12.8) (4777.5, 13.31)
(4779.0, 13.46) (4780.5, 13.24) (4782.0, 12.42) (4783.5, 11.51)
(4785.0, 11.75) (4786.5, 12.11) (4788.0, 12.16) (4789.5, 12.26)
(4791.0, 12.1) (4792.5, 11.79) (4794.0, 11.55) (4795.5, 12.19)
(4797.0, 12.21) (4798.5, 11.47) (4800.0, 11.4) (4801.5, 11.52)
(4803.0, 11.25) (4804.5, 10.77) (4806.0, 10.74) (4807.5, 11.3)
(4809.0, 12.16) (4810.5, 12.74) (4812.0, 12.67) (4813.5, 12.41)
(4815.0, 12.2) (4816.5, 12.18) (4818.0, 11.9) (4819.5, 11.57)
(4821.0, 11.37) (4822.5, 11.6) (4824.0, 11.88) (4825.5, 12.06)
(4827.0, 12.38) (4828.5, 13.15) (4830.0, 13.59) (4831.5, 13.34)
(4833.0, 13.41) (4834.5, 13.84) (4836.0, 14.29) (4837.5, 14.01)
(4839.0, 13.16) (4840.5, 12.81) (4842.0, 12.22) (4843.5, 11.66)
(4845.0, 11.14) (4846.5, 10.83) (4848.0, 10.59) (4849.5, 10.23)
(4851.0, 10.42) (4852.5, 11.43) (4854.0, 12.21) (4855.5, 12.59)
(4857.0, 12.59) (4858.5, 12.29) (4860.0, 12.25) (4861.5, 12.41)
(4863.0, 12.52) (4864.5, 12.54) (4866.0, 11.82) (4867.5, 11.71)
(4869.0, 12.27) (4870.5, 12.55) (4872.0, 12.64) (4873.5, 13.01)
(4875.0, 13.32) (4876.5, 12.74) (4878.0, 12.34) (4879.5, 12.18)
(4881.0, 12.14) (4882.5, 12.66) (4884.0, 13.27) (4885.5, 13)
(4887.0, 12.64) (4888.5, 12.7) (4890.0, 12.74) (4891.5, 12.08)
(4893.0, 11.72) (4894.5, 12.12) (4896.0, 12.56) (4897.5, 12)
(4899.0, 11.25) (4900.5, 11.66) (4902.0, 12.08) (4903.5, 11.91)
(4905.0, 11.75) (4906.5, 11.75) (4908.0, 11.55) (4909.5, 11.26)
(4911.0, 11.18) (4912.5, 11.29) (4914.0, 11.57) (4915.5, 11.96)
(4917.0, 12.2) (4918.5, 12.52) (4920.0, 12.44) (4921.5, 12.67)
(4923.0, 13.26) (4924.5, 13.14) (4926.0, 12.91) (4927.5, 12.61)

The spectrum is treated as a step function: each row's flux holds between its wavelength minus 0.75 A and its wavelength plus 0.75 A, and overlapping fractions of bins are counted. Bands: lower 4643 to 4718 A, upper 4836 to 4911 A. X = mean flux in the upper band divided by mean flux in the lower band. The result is 1.8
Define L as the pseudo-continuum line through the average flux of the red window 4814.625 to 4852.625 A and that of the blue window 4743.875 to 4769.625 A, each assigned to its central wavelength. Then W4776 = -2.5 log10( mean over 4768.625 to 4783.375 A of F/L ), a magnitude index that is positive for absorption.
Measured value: 0.01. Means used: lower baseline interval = 12.8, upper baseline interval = 12.2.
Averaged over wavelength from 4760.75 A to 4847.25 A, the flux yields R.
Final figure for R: 12.2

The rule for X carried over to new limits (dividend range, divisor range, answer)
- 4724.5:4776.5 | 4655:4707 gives 1.84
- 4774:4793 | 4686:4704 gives 2.34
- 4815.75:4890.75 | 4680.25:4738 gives 1.37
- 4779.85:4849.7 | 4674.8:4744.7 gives 1.30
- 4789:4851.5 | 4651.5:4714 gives 1.70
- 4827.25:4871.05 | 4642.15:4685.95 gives 1.93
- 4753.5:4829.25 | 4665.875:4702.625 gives 1.80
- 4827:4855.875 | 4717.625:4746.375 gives 1.03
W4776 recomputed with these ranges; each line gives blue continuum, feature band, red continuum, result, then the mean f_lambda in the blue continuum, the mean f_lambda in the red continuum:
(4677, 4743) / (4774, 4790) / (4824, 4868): -0.148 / 9.26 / 12.3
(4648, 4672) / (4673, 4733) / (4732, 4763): 0.076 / 5.87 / 12.8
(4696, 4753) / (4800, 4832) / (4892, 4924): -0.047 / 11.1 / 11.9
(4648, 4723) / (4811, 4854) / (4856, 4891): -0.076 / 7.41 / 12.5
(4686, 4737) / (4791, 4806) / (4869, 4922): -0.093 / 9.18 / 12.2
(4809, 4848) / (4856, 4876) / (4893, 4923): -0.023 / 12.5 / 11.9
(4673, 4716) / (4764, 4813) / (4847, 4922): -0.220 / 7.59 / 12.1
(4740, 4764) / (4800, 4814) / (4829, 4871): 0.082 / 13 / 12.3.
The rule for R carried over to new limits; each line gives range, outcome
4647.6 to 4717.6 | 7.07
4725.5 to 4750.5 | 12.5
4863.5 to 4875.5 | 12.5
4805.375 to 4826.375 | 11.9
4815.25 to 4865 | 12.3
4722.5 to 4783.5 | 12.5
